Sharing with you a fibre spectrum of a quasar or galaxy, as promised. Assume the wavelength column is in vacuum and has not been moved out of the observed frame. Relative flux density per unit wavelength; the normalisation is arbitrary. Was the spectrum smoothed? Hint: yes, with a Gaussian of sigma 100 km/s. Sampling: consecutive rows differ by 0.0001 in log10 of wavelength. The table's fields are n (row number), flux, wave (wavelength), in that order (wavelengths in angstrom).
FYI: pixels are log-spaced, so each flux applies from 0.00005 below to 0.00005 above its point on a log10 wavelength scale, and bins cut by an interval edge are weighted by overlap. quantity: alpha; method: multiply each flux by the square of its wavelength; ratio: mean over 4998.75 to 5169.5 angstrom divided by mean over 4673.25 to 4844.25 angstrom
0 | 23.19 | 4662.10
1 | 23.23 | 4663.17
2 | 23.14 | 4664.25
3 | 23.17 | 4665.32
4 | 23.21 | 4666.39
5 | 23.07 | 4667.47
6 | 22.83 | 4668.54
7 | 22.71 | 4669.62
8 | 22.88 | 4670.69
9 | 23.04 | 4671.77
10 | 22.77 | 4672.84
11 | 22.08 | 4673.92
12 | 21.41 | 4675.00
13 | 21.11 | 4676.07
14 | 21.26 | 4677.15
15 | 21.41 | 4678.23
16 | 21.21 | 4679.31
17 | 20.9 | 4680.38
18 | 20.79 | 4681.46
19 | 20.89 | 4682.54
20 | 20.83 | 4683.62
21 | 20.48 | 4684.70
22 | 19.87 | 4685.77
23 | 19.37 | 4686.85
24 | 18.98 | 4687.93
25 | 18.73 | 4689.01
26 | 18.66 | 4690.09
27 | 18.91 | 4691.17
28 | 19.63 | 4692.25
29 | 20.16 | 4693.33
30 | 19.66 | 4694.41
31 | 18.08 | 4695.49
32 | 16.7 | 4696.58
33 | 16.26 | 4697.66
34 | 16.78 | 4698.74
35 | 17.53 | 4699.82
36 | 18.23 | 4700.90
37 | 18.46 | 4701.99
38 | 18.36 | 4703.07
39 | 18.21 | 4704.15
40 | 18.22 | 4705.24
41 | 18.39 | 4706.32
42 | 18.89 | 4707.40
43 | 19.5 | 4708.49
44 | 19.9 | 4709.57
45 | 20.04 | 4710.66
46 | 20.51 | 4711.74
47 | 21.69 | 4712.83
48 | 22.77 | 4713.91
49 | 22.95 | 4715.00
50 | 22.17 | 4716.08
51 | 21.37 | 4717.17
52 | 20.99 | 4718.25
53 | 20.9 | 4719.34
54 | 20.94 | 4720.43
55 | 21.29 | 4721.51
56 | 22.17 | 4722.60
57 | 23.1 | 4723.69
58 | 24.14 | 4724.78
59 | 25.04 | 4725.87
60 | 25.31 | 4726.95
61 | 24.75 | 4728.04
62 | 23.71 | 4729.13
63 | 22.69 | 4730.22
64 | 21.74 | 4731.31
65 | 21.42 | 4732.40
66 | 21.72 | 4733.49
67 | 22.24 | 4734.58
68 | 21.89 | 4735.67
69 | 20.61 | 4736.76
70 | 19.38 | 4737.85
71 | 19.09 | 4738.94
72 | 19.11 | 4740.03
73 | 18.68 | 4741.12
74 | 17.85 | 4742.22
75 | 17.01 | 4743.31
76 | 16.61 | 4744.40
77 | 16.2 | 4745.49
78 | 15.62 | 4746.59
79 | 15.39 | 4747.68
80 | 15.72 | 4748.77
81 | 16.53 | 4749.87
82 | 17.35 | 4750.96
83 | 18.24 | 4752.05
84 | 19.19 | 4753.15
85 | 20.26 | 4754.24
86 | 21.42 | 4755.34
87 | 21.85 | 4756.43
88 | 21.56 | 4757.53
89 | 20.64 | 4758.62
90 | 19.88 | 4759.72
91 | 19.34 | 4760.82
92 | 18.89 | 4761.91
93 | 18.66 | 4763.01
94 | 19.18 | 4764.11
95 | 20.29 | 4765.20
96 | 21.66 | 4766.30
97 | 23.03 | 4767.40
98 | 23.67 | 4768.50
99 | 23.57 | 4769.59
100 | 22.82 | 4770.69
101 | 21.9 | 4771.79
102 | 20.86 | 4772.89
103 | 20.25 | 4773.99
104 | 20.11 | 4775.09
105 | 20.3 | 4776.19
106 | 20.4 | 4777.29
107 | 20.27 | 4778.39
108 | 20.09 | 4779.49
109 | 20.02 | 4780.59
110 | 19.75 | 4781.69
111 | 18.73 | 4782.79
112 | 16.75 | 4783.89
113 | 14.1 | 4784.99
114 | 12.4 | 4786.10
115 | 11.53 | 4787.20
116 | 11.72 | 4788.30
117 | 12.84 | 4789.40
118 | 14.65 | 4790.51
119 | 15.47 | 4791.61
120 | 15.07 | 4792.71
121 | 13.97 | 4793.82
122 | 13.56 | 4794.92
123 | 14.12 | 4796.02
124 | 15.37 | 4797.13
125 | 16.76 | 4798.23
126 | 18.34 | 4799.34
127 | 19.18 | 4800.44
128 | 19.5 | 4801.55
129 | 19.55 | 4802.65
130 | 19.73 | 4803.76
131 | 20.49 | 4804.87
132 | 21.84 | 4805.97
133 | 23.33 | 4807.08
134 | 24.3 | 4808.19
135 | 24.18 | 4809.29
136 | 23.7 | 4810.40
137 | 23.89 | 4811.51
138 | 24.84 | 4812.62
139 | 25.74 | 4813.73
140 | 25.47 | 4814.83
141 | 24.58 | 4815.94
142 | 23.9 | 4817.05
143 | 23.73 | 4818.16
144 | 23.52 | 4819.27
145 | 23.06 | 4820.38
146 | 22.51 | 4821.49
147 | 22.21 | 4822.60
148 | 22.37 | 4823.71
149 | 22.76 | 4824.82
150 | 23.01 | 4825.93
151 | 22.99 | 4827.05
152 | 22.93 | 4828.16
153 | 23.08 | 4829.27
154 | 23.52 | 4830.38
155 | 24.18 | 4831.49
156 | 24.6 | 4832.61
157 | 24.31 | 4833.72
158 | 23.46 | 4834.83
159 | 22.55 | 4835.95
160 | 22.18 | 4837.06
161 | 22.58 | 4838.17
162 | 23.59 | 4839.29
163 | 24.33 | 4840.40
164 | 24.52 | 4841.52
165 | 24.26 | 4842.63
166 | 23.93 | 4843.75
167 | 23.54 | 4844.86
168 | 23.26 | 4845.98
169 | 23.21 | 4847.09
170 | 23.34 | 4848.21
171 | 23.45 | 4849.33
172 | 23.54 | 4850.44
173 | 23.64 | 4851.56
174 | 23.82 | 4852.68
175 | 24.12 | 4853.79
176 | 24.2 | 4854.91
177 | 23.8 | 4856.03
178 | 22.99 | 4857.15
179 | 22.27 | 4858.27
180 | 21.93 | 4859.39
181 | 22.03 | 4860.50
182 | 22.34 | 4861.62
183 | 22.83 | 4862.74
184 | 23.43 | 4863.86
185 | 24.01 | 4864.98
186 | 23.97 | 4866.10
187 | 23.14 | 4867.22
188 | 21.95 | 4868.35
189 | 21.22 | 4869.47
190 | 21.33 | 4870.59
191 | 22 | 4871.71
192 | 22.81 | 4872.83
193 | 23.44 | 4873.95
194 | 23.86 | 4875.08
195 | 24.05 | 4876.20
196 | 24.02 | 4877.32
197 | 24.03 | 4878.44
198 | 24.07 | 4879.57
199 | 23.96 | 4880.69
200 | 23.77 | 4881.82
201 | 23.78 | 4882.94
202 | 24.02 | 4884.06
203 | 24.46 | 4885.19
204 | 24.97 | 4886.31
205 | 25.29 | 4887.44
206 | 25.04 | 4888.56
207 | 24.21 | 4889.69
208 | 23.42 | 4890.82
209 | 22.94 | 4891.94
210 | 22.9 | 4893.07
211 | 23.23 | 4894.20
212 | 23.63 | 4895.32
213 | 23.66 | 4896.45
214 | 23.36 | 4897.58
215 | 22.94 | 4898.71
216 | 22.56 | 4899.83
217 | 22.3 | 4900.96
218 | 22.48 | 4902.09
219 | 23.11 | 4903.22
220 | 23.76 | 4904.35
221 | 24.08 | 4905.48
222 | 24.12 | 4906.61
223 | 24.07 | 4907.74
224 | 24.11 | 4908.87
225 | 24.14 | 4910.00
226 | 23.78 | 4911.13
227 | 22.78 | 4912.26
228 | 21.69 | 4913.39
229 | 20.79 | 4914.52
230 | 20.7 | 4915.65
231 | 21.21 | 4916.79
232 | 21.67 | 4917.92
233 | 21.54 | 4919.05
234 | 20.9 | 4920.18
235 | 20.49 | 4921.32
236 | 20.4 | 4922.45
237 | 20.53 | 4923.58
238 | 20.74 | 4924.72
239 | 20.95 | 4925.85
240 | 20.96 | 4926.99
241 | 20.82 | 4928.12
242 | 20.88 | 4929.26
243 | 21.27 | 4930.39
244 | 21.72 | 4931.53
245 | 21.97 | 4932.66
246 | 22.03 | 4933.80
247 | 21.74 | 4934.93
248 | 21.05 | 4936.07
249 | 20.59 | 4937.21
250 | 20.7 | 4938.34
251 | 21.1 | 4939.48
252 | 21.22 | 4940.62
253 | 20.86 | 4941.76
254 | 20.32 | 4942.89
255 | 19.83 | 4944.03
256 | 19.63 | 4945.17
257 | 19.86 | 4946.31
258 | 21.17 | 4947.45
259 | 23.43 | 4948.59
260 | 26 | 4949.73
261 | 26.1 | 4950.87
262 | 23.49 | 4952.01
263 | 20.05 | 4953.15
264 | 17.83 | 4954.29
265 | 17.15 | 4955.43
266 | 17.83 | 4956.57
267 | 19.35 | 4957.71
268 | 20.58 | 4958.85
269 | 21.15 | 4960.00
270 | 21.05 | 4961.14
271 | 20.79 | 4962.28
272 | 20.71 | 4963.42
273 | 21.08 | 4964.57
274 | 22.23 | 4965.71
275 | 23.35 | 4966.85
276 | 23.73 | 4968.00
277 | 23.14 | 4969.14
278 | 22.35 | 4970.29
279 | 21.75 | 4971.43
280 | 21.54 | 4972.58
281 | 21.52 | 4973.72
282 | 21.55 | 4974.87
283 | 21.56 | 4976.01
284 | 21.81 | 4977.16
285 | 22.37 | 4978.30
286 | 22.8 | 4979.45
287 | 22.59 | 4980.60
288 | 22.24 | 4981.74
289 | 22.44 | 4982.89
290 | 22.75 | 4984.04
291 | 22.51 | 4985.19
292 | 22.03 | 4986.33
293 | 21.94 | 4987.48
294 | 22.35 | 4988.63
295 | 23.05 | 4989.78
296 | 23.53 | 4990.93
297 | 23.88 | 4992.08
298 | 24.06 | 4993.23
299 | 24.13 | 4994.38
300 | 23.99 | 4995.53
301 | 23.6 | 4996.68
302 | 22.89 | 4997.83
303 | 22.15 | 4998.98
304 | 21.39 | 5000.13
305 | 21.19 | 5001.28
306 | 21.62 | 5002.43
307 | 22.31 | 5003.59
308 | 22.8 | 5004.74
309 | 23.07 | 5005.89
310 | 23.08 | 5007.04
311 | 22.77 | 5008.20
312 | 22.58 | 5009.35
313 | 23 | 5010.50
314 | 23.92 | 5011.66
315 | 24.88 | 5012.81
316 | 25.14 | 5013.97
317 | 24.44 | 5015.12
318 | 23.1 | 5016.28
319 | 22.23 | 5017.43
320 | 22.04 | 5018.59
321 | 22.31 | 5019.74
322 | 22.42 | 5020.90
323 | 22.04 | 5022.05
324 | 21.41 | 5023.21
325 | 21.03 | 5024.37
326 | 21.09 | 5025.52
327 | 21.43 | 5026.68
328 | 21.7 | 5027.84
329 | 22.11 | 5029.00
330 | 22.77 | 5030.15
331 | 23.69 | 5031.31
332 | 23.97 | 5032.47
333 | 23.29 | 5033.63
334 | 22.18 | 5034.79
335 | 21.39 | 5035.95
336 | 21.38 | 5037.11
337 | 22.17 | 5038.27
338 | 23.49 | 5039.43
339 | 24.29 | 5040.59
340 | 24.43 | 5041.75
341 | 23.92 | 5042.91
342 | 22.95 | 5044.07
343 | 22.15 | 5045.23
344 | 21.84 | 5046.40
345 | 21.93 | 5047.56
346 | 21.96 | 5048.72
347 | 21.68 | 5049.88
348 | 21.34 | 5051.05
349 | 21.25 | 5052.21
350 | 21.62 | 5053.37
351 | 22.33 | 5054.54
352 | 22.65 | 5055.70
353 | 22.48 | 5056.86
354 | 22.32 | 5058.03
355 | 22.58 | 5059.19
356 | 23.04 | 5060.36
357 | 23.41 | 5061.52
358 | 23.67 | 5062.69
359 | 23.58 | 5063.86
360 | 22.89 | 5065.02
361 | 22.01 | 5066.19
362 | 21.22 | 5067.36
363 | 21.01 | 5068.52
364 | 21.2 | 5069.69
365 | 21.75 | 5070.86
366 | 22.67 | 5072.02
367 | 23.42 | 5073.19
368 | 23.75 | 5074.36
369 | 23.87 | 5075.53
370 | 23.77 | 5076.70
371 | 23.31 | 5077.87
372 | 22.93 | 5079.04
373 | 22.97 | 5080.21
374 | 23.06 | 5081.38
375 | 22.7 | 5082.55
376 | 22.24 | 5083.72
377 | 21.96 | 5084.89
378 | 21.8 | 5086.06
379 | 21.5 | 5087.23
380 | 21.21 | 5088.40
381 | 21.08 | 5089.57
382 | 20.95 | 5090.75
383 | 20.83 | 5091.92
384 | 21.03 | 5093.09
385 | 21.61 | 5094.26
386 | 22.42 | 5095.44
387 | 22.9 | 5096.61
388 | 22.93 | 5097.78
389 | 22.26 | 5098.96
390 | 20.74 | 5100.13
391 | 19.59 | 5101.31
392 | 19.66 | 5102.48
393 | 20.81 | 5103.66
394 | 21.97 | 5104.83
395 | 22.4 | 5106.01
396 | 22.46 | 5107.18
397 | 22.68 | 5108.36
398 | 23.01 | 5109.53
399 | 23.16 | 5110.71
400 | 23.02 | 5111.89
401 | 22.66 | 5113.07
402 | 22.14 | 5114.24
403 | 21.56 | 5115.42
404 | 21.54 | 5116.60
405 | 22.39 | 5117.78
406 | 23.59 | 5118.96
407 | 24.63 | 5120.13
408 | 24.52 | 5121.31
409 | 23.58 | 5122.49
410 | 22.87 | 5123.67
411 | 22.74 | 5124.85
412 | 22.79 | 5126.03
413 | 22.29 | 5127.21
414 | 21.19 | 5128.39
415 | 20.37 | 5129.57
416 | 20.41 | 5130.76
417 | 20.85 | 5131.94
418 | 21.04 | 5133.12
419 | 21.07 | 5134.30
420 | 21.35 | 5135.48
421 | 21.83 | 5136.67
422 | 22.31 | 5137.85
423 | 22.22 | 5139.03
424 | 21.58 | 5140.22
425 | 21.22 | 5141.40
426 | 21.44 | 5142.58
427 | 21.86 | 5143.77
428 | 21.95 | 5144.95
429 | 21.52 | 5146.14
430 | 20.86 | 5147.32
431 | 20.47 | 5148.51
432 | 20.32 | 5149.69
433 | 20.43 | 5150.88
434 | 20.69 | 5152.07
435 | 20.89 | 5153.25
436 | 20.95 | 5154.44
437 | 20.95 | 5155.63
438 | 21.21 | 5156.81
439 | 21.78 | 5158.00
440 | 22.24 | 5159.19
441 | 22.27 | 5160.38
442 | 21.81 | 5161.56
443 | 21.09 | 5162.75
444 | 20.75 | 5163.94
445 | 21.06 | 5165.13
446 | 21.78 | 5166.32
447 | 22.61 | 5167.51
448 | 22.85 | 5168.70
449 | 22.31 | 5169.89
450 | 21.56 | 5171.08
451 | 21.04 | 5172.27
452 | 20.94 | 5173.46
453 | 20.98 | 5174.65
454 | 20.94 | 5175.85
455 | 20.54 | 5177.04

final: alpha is 1.2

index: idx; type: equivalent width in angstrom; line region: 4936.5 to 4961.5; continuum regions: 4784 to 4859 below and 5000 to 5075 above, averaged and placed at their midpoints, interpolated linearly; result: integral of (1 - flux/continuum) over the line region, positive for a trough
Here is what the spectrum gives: 1.3 angstrom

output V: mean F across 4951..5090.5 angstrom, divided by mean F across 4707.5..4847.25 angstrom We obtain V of 1.1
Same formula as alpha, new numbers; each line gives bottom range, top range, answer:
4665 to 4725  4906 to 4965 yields 1.15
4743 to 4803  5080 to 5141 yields 1.38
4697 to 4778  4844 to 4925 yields 1.21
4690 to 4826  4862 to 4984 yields 1.19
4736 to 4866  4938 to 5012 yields 1.14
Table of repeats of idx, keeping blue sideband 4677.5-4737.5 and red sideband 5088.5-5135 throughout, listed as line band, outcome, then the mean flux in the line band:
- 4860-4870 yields -0.8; 22.8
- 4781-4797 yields 4.7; 14.7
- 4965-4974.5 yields -0.4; 22.4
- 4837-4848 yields -1.3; 23.6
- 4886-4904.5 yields -2.0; 23.5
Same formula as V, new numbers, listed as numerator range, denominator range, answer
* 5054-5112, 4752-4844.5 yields 1.07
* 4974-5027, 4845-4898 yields 0.97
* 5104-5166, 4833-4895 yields 0.93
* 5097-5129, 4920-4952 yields 1.05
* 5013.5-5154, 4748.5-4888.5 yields 1.03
